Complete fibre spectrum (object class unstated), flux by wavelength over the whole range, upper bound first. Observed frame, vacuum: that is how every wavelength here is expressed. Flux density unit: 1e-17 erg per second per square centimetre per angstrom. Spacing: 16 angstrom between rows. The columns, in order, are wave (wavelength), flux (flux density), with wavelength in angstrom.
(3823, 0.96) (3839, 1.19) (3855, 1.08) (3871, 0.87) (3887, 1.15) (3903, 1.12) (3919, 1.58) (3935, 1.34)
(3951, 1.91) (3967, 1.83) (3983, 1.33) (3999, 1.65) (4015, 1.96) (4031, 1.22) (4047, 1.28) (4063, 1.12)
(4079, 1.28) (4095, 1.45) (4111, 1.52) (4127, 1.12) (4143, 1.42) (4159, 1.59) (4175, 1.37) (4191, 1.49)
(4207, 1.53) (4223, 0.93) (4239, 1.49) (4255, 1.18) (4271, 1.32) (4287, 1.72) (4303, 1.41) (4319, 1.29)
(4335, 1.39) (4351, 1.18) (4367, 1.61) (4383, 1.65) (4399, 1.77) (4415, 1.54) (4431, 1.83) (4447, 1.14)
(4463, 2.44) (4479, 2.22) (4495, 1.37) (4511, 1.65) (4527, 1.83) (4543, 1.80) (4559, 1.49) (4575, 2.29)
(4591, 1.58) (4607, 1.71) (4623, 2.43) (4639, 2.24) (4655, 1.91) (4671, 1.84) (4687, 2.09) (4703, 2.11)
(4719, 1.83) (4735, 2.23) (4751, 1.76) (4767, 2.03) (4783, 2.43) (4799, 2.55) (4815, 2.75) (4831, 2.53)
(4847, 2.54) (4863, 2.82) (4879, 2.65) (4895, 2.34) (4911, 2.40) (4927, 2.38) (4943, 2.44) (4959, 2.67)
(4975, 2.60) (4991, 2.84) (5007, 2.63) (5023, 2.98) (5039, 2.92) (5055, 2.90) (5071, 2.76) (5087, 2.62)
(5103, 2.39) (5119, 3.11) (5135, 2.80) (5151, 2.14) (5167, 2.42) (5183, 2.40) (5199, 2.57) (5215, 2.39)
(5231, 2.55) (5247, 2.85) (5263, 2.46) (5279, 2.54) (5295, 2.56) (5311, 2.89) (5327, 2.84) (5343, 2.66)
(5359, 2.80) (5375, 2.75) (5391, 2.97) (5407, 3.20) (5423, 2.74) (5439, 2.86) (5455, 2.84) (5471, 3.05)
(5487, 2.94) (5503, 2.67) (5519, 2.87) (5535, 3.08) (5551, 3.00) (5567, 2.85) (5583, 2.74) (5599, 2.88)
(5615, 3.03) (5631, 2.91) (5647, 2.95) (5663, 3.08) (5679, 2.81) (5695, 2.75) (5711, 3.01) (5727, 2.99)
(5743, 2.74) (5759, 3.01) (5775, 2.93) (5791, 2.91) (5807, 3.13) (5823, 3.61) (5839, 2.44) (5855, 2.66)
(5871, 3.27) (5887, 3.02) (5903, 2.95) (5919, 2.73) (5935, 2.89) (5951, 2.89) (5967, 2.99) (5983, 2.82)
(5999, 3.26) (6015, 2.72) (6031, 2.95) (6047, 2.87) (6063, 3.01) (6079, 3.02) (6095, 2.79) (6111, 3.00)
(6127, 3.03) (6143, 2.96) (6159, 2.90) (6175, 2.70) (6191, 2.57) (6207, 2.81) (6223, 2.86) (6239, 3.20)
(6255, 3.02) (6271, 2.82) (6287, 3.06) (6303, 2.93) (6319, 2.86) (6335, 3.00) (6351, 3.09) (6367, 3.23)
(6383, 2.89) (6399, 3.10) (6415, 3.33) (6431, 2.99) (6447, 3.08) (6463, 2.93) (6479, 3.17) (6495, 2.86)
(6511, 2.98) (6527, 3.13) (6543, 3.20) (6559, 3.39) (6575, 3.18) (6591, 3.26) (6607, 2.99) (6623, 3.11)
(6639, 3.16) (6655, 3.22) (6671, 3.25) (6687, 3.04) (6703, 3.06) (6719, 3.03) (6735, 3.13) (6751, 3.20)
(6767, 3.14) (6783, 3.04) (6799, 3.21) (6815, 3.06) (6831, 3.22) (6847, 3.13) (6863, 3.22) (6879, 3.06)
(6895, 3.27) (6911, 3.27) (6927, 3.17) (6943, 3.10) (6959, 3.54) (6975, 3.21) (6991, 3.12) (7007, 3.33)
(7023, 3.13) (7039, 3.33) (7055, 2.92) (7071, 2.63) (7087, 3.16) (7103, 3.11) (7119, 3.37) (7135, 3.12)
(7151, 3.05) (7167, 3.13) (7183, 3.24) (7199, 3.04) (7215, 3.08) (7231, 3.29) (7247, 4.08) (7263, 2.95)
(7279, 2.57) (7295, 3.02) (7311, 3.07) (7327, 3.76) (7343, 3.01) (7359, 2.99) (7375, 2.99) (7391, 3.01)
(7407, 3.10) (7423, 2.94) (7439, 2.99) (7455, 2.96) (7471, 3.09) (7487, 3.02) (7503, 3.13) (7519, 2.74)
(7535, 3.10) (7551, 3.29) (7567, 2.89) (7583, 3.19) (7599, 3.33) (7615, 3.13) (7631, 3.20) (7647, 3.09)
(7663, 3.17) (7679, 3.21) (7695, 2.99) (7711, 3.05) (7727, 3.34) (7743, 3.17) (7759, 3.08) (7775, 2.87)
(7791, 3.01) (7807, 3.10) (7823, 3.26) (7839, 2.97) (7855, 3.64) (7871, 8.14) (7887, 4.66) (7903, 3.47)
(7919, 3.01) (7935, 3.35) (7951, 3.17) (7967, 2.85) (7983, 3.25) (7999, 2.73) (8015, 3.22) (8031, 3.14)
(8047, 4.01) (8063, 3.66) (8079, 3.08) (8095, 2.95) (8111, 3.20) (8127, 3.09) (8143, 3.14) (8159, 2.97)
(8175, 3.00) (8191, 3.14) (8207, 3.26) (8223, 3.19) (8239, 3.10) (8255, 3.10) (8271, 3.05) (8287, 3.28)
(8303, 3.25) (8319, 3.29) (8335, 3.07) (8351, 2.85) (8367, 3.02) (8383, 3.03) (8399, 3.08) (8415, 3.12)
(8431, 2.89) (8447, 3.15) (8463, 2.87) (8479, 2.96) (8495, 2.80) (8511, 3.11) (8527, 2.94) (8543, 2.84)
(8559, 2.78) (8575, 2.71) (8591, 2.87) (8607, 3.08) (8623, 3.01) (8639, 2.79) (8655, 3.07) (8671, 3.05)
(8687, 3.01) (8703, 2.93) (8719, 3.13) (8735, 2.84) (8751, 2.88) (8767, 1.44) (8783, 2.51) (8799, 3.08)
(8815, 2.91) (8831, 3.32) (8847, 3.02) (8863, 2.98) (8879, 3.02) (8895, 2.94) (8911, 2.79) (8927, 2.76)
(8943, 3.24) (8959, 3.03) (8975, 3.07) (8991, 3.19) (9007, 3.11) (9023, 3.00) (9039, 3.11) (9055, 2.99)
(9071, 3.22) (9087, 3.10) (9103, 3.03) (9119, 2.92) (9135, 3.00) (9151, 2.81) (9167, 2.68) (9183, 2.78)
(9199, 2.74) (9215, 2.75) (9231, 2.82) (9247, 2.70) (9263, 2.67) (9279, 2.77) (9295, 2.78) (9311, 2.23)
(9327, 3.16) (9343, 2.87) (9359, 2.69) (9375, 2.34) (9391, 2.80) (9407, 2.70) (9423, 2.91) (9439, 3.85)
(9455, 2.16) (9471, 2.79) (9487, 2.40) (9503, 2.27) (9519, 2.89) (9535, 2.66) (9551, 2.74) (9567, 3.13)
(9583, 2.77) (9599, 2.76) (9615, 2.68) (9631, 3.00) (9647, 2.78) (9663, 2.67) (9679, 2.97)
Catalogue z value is 0.199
